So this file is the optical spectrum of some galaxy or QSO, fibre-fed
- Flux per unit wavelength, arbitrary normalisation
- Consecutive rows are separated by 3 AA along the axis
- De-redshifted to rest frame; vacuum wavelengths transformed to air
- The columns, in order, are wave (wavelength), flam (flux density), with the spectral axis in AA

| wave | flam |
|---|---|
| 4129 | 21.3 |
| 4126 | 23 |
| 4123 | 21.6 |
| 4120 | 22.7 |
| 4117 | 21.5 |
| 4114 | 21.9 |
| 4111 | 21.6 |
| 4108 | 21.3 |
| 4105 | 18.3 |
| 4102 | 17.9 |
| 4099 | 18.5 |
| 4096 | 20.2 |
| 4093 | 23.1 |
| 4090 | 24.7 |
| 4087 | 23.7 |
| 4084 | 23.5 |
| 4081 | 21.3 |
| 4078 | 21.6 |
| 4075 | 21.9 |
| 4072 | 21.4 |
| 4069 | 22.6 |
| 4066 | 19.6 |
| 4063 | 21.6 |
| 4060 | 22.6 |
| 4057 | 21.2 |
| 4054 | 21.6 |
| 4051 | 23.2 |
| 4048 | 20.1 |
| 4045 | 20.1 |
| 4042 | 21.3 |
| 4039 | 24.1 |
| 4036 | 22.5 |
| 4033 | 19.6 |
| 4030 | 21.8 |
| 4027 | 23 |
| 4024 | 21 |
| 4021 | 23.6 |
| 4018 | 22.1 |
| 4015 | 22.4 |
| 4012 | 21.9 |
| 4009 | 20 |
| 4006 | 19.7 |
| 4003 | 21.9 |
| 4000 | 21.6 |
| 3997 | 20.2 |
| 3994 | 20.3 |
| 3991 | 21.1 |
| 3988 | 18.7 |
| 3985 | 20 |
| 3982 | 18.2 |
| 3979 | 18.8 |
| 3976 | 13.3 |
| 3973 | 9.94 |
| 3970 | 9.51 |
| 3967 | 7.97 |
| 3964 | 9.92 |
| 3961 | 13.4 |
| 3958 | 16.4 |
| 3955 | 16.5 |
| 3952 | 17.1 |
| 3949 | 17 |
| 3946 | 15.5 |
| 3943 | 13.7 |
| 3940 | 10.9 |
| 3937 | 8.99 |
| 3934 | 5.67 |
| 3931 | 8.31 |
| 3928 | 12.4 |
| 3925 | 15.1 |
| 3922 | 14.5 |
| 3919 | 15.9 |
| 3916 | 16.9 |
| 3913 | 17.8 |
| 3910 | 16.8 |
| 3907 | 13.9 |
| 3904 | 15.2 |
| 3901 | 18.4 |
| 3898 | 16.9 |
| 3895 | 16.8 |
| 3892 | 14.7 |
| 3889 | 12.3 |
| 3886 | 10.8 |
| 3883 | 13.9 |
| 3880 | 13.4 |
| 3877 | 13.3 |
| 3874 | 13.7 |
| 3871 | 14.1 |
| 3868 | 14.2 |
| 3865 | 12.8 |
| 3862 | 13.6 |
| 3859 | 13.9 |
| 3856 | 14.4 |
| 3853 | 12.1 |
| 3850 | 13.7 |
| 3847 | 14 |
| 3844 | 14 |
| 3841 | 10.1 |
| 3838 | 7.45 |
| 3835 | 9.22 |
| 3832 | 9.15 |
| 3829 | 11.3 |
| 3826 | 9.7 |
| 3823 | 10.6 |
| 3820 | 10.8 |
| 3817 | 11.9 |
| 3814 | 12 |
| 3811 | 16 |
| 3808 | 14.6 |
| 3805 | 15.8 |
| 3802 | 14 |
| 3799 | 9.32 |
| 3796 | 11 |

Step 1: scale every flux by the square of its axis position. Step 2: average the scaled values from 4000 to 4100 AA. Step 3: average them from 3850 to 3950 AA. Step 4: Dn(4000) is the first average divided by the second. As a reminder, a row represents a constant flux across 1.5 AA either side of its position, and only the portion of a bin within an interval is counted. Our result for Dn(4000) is 1.69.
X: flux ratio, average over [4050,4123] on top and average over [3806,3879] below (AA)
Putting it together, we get 1.74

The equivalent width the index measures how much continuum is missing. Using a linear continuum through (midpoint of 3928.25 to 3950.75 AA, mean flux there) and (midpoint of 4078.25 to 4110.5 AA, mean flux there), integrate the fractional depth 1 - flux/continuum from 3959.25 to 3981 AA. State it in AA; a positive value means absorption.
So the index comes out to 2.4 AA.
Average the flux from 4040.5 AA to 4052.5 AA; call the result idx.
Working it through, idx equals 21.2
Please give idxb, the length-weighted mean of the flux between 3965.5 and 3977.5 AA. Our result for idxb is 10.2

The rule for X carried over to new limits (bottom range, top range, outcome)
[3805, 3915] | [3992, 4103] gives 1.62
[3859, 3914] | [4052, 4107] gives 1.47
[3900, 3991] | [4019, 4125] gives 1.51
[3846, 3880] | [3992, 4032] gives 1.58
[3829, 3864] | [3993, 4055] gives 1.80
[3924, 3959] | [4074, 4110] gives 1.63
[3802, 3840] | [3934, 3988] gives 1.19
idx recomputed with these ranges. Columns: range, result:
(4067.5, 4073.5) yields 22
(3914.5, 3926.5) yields 15.6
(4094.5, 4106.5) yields 18.7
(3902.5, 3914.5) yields 15.9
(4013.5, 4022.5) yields 22.7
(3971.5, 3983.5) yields 15.1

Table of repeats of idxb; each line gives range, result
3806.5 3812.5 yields 15.3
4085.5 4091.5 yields 24.2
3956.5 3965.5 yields 13.2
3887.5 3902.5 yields 15.8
